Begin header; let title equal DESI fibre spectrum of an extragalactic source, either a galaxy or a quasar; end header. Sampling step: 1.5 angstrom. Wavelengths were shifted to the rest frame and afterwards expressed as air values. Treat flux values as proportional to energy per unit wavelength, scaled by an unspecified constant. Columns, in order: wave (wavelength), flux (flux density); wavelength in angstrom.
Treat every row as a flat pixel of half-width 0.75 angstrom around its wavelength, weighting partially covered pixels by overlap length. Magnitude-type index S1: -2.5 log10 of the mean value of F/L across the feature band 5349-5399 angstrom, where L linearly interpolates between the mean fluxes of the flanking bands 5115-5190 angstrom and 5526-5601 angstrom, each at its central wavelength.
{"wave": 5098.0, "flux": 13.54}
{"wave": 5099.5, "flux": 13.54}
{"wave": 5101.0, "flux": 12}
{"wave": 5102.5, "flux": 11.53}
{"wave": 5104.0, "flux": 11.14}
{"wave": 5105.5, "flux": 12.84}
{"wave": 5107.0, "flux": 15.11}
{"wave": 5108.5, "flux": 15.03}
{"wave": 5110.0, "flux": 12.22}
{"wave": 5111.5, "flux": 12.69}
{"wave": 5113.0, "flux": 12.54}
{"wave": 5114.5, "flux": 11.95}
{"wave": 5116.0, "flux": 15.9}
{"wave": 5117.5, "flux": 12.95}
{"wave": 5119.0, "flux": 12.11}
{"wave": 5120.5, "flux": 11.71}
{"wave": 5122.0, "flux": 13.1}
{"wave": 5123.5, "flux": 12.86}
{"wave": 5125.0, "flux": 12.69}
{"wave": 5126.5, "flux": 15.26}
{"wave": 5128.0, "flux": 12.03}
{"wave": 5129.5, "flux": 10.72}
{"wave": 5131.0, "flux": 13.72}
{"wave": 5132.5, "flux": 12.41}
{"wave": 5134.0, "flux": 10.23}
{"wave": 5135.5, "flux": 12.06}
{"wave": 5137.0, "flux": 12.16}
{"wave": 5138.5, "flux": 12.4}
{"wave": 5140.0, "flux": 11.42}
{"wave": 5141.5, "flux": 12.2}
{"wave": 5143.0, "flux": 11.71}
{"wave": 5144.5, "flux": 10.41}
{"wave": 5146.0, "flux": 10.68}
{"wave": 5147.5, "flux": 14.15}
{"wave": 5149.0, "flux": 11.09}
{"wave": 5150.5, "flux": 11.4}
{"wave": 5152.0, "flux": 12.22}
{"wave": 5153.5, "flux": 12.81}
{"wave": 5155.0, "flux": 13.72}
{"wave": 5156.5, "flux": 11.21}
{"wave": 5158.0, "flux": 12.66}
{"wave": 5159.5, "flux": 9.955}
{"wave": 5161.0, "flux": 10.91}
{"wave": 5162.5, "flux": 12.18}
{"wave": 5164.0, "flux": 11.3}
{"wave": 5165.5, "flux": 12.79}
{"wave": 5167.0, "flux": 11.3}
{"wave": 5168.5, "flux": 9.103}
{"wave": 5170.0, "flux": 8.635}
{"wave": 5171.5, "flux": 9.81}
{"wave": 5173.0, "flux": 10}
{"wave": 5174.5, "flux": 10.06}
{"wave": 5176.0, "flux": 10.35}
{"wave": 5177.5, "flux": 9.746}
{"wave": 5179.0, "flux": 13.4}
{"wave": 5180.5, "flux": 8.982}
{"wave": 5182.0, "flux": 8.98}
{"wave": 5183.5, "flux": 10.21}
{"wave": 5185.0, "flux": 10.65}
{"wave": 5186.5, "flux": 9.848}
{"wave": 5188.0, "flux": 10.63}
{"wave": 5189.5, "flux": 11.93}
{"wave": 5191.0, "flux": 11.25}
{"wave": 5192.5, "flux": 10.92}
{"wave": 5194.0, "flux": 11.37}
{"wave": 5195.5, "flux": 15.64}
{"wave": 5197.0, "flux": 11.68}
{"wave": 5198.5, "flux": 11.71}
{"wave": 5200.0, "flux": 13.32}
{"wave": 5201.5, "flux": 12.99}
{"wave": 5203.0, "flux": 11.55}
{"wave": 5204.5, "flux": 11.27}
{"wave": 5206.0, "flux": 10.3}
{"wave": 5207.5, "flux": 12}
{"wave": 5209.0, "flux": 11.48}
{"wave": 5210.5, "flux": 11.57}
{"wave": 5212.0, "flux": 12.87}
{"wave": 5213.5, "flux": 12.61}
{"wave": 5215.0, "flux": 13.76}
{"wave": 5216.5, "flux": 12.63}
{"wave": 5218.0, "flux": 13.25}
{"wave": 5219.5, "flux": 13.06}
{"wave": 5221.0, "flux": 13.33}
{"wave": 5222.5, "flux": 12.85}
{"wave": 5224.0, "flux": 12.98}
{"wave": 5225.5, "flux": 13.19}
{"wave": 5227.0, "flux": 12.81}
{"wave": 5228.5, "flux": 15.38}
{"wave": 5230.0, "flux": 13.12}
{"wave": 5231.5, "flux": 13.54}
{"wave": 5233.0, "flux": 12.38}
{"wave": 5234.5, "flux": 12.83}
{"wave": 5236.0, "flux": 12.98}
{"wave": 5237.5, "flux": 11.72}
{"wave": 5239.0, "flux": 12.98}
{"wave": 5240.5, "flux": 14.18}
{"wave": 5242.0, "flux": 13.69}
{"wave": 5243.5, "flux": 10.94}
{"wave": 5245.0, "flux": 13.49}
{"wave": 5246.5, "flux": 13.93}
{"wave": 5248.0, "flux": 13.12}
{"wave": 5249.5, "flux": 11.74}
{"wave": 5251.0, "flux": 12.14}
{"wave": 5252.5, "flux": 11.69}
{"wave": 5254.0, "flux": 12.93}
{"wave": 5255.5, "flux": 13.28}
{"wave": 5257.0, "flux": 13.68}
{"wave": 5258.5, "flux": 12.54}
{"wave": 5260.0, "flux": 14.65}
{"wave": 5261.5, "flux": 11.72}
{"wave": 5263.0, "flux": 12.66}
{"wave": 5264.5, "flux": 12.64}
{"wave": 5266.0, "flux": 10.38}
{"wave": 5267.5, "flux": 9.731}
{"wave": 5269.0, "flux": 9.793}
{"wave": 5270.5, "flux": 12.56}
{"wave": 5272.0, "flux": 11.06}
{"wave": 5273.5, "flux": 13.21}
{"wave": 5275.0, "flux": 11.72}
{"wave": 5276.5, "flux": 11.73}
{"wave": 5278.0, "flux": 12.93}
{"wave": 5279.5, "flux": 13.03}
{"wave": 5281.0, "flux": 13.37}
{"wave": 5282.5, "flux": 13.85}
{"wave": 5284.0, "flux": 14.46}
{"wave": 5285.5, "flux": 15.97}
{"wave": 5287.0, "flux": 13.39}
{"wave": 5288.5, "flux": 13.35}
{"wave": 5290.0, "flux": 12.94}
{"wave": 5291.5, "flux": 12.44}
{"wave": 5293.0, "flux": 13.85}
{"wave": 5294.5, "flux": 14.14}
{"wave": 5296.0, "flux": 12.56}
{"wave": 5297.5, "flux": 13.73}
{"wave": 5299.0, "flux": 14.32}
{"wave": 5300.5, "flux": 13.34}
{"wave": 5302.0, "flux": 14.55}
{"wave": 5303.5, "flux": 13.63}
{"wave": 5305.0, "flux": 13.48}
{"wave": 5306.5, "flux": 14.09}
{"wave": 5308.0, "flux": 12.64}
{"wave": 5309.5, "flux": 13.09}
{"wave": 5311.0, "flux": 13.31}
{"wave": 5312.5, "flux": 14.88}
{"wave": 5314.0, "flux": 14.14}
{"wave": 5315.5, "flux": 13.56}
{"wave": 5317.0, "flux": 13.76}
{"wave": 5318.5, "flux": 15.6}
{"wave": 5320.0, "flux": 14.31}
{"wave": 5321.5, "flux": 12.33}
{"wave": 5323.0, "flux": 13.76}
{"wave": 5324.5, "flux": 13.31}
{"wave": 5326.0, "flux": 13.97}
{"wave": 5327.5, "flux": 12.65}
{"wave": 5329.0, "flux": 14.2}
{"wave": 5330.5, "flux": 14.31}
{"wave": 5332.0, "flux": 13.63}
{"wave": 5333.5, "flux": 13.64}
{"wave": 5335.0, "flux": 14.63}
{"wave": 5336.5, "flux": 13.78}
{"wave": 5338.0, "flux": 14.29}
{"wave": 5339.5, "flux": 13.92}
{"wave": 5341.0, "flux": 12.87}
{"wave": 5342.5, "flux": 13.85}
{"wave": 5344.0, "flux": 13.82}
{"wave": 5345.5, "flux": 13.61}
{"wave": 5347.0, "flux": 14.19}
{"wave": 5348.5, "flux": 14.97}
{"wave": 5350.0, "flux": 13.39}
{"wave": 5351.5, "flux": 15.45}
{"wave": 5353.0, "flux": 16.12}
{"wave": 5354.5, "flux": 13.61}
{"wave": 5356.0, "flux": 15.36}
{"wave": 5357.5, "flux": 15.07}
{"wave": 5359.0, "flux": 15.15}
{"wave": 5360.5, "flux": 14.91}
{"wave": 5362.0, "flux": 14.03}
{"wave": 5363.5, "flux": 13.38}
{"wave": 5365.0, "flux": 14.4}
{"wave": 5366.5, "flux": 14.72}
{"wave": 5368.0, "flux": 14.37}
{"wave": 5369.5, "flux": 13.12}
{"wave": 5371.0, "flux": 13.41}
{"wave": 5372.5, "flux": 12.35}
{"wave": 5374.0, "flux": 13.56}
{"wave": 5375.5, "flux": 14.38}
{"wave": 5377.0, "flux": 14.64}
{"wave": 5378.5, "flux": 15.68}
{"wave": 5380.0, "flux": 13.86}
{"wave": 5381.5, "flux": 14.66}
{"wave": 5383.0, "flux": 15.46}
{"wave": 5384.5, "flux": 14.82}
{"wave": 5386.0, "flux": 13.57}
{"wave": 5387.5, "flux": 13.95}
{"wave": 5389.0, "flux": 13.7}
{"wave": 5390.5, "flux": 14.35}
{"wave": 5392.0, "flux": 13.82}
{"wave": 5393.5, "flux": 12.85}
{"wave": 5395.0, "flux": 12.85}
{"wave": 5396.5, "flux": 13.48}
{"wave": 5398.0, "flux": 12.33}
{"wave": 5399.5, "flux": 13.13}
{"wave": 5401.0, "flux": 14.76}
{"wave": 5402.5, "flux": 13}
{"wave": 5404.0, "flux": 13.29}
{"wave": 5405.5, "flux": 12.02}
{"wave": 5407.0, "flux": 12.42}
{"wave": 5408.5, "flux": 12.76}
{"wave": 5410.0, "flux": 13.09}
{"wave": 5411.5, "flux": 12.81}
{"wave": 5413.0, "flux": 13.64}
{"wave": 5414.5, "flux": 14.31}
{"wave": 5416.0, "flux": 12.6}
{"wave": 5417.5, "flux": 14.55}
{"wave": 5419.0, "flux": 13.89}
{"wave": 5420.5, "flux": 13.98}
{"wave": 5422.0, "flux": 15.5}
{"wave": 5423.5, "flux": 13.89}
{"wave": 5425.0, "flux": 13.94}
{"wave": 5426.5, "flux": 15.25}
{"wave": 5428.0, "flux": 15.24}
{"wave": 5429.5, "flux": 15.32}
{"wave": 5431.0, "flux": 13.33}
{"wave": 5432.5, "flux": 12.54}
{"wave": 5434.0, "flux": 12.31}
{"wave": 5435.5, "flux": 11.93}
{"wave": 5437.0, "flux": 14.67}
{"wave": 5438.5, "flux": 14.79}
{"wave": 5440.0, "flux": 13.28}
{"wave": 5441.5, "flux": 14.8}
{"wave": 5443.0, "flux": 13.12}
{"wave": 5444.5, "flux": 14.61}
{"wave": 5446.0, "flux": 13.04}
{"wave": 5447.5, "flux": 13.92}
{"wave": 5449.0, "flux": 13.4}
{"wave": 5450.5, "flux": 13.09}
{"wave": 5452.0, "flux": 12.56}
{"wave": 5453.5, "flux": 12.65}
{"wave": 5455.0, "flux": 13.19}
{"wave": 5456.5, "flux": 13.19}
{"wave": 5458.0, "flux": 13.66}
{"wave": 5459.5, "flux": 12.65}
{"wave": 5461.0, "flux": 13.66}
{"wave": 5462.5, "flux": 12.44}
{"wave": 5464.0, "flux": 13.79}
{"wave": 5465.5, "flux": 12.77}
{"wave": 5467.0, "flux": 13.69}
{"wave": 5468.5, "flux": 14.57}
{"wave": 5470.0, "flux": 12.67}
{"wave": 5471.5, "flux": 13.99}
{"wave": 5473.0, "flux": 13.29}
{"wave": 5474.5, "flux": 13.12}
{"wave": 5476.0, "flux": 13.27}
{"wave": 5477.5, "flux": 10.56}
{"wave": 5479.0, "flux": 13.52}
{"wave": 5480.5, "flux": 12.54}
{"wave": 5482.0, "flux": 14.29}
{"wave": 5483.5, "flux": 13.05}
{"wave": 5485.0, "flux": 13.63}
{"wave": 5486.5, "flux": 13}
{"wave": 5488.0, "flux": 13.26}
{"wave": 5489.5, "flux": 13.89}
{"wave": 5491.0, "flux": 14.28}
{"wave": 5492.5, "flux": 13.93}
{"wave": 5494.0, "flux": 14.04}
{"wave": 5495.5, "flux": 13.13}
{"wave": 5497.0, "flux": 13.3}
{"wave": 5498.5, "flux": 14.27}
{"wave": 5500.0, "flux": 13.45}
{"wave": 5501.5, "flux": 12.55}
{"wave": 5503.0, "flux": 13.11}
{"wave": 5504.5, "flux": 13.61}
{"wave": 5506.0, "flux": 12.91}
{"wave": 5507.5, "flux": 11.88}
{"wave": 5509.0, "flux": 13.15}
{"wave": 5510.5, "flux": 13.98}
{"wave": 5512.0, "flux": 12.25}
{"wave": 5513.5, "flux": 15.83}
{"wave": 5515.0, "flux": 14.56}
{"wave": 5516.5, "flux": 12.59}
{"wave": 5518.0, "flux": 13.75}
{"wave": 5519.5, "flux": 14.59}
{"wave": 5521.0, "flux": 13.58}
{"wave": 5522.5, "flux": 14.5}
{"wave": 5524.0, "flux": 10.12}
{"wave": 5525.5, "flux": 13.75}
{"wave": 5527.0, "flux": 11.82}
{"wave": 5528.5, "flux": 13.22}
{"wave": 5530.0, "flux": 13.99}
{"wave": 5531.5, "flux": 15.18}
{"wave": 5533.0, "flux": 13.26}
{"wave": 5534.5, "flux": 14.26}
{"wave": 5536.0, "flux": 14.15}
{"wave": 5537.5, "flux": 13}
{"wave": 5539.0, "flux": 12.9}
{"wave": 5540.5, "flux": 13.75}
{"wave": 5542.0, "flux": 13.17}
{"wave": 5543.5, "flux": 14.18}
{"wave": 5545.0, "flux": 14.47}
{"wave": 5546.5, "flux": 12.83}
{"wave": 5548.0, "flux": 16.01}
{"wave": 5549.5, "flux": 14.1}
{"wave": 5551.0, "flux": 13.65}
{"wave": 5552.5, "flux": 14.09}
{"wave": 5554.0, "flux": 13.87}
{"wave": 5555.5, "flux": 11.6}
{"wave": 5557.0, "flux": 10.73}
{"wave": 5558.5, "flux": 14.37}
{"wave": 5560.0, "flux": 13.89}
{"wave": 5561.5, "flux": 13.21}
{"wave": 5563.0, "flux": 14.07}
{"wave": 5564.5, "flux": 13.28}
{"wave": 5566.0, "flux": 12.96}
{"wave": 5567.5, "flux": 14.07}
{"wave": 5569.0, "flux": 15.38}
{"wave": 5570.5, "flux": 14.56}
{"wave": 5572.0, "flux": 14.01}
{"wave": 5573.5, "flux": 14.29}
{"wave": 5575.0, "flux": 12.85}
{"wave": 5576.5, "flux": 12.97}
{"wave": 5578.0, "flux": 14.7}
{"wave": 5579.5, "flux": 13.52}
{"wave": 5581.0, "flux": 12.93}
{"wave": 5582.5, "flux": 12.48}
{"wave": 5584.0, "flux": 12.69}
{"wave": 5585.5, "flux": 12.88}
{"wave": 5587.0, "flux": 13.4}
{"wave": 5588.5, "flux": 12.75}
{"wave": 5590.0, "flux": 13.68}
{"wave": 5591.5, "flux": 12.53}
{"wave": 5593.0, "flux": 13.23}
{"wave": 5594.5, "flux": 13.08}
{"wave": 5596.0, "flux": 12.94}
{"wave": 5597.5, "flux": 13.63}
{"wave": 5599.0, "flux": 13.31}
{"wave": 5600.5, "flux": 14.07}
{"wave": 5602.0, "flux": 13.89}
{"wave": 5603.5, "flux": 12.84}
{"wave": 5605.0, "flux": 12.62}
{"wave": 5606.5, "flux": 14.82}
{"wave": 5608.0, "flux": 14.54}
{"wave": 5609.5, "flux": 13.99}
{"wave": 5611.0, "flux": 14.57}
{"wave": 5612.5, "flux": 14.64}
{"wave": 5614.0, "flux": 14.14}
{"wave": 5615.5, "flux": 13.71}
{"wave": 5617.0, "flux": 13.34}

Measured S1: -0.124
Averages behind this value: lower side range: 11.6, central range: 14.1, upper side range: 13.5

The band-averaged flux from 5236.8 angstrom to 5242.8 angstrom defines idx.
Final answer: 13.1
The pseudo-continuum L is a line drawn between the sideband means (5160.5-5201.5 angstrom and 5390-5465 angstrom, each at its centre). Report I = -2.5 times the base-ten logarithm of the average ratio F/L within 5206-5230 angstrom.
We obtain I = -0.13 mag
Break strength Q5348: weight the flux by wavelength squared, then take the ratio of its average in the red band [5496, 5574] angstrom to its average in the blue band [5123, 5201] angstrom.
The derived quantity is 1.4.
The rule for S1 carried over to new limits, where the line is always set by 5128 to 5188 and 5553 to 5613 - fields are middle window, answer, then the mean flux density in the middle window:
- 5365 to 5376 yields -0.11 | 13.7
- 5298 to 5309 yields -0.14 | 13.7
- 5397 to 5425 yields -0.07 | 13.5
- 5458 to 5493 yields -0.03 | 13.3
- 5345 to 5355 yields -0.18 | 14.5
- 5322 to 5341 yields -0.14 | 13.8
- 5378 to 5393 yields -0.15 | 14.3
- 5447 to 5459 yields -0.03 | 13.2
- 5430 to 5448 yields -0.07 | 13.5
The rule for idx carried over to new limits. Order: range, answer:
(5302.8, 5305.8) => 13.6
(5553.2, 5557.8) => 12.1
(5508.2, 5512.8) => 13.1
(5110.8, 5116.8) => 13.3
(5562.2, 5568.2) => 13.6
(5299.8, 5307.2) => 13.8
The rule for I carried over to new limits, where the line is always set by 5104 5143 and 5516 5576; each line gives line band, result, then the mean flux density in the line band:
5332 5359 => -0.09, 14.3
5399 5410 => 0.02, 13.1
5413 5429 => -0.08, 14.3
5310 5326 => -0.06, 13.9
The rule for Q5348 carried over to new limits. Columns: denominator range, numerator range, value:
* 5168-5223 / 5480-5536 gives 1.32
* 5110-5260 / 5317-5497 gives 1.23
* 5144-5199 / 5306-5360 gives 1.34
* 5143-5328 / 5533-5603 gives 1.23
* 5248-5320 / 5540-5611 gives 1.15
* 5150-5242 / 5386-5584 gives 1.26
